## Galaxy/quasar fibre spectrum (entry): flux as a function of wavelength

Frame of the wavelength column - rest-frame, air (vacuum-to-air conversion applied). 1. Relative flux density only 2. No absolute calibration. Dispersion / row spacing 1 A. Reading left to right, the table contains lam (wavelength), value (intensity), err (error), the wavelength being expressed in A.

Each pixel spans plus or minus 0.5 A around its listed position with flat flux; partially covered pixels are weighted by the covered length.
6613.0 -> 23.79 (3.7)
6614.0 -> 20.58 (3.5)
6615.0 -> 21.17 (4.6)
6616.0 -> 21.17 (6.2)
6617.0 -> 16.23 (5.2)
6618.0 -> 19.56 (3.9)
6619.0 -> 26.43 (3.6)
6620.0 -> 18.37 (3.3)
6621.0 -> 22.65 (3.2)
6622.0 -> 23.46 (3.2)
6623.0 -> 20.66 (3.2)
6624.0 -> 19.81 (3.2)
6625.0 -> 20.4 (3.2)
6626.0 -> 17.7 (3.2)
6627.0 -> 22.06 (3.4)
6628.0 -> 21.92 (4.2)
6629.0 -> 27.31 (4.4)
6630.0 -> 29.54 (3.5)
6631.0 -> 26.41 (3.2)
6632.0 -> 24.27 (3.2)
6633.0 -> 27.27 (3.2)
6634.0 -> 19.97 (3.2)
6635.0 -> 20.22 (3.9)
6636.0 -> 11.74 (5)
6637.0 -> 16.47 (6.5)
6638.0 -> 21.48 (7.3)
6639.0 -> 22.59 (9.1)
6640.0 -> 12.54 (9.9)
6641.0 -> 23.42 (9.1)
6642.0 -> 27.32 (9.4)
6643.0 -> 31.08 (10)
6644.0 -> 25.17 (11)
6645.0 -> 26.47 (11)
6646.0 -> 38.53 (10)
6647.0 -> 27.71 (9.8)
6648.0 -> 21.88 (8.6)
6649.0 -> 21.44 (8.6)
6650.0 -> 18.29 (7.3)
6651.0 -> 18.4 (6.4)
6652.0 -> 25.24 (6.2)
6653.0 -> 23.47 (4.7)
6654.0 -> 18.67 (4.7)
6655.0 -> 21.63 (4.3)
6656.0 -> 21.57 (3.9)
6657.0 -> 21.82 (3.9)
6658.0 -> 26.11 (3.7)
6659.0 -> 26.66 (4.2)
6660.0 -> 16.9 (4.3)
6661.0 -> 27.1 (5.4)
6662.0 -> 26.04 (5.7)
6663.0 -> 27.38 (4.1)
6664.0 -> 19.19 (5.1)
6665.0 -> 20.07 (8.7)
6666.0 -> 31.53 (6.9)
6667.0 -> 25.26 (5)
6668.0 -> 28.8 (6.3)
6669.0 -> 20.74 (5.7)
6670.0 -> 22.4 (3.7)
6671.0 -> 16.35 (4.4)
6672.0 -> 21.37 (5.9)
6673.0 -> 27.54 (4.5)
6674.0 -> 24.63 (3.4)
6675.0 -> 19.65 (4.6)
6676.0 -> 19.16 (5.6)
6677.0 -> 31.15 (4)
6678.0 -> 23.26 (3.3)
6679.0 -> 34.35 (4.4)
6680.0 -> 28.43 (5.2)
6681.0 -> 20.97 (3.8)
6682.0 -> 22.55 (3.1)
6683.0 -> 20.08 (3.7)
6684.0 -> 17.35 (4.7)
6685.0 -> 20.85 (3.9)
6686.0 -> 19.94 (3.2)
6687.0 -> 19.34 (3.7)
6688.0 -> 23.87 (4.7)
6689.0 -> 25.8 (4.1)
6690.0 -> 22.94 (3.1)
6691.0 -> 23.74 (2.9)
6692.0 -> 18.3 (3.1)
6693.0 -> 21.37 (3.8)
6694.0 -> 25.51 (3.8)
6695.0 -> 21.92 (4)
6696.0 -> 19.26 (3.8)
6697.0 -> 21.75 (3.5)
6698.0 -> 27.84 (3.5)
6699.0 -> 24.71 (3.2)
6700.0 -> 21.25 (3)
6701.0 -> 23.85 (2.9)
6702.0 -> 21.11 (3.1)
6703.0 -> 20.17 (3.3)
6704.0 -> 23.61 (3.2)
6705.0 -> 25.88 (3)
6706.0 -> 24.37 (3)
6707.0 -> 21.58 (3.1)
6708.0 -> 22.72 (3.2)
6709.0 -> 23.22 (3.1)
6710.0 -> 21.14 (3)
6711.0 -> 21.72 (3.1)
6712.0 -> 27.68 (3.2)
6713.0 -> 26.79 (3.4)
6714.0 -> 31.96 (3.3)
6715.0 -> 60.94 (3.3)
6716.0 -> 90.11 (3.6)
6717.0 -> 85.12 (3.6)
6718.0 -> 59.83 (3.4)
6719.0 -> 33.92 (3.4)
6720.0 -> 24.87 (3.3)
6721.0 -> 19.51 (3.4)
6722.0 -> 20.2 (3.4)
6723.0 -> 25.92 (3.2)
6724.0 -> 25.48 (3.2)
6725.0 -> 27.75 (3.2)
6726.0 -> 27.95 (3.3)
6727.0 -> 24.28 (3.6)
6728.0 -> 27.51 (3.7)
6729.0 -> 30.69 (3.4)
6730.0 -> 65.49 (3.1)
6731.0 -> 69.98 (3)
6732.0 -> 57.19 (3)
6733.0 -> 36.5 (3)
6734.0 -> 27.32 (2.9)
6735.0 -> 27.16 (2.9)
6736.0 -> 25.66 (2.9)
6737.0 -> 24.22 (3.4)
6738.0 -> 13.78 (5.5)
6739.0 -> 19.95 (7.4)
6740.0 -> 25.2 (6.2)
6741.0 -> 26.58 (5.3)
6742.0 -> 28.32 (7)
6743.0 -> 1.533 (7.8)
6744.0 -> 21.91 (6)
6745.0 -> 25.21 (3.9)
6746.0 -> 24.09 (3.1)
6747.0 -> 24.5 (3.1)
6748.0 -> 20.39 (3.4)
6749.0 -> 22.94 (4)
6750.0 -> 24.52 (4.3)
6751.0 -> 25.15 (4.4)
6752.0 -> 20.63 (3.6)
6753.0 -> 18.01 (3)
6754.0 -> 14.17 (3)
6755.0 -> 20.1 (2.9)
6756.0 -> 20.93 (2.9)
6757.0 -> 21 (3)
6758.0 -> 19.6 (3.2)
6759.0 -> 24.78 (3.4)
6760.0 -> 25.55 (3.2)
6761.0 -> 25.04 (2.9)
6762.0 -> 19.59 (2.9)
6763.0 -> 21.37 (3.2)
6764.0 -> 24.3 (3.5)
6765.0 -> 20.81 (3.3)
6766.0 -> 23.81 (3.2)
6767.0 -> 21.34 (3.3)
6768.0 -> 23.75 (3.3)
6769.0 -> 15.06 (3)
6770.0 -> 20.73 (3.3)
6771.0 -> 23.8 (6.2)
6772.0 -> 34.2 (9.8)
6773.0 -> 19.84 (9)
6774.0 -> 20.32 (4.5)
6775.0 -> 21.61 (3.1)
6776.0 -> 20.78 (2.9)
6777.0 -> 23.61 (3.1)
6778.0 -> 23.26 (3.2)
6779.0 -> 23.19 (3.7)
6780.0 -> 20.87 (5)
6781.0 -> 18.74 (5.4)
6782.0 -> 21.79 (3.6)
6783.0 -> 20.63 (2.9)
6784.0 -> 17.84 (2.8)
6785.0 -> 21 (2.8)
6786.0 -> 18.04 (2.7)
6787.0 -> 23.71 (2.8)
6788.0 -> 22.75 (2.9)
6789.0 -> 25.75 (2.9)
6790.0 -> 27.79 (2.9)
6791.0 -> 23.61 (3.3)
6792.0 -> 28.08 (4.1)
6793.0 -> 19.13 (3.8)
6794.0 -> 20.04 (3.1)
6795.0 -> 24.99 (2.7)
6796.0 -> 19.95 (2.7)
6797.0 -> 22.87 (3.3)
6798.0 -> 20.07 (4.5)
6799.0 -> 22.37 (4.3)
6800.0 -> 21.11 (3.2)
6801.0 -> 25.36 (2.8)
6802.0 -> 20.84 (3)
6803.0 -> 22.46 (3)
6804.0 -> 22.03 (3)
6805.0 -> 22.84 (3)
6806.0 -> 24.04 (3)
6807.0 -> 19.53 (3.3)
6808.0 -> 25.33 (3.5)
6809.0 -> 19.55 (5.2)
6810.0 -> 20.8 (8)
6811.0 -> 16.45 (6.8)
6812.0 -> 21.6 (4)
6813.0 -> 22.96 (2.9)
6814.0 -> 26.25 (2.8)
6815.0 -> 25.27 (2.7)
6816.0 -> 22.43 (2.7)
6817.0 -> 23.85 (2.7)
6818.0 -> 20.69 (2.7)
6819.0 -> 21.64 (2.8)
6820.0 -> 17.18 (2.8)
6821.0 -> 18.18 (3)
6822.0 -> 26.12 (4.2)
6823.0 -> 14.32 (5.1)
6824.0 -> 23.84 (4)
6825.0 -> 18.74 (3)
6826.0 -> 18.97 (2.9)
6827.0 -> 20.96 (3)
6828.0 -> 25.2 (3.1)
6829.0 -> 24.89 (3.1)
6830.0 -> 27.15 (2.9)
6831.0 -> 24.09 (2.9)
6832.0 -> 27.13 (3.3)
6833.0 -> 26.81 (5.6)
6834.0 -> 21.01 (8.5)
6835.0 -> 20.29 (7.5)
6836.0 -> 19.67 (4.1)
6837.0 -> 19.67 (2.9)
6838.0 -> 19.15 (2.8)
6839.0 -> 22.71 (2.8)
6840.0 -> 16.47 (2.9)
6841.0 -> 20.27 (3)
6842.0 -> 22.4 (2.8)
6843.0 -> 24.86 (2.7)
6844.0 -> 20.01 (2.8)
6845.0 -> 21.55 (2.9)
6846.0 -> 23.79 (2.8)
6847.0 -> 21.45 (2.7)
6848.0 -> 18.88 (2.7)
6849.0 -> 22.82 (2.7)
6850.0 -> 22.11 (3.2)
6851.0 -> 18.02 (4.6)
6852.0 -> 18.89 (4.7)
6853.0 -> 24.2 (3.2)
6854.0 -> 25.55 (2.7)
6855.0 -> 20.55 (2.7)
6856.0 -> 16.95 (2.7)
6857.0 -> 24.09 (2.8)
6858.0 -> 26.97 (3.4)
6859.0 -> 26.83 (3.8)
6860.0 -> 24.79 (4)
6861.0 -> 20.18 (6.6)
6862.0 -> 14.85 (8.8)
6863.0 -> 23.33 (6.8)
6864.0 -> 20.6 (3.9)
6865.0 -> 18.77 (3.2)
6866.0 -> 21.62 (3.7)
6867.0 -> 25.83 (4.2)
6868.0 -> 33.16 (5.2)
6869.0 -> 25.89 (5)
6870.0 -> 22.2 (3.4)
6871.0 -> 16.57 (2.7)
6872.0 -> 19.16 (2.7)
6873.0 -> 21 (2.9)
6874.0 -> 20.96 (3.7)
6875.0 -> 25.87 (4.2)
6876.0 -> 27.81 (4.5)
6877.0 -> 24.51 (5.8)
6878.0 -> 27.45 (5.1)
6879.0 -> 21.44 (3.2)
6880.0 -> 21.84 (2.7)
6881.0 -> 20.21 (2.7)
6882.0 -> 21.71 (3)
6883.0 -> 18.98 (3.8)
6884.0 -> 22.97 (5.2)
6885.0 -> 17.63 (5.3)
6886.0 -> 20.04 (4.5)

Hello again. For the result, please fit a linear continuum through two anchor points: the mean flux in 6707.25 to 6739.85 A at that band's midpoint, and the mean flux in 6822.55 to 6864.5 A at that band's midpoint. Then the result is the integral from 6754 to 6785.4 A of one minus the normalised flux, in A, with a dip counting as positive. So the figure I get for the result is 8.51 A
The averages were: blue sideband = 35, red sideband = 21.8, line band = 21.8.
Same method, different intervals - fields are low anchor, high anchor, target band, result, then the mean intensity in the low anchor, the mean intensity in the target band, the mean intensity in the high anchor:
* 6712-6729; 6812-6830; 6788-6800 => 1.5 A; 37.7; 23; 22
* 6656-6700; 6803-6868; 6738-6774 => 1.3 A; 23.3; 21.8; 21.9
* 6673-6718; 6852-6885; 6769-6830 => 6.1 A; 27.5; 22.1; 22.6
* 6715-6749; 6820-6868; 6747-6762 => 4.5 A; 33.2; 21.7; 21.9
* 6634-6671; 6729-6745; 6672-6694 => 2.4 A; 23.1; 23.1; 31.2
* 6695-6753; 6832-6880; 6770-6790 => 3.1 A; 29.5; 22.3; 22.2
